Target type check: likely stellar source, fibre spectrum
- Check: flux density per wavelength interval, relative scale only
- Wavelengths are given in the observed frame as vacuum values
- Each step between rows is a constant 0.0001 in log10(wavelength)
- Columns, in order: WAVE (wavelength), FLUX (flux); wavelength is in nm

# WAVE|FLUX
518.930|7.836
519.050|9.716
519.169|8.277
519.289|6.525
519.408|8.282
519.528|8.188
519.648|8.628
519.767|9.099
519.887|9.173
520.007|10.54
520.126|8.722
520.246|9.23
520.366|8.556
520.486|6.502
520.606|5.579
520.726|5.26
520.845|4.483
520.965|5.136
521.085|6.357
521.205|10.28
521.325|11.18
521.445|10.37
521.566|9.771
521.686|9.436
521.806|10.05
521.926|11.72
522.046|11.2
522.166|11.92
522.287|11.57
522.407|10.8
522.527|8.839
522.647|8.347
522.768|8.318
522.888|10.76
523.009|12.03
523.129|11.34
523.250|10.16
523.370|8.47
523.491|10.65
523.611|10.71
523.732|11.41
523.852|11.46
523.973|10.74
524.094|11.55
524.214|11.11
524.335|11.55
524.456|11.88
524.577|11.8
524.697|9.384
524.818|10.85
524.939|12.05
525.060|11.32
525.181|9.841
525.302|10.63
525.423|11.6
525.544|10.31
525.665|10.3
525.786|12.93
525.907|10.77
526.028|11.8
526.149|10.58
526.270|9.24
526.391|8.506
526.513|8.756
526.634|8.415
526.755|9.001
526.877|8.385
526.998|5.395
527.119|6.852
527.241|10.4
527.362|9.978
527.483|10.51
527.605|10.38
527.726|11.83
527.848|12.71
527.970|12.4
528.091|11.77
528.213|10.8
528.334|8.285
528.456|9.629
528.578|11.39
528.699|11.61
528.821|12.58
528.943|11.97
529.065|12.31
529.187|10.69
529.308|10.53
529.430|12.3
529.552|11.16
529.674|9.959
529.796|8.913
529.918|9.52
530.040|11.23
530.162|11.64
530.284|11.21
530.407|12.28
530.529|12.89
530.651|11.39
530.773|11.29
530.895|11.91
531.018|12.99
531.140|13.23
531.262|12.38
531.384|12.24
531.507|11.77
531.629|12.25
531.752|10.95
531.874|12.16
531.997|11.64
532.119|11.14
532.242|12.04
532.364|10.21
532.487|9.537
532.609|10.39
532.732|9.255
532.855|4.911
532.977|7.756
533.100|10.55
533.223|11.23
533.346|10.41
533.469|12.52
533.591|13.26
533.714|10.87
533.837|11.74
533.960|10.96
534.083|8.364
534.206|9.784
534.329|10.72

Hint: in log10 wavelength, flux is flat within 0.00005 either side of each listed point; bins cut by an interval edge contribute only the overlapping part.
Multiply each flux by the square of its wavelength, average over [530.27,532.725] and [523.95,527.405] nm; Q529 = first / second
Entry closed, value 1.17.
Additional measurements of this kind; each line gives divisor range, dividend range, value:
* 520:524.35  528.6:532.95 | 1.20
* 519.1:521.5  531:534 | 1.44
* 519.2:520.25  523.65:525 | 1.32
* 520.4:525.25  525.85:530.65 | 1.08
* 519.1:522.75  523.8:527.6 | 1.19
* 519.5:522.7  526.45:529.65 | 1.19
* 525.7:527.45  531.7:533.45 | 1.11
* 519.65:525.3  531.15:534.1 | 1.15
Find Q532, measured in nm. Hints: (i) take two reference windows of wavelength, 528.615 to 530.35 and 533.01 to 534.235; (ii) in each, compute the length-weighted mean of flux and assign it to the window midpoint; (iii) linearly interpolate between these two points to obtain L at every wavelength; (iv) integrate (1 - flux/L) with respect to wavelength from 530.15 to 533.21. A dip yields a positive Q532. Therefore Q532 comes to -0.03 nm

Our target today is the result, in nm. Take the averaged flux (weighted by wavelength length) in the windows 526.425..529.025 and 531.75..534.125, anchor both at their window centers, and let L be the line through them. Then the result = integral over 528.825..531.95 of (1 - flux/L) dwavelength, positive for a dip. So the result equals -0.38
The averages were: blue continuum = 10.1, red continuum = 10.5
